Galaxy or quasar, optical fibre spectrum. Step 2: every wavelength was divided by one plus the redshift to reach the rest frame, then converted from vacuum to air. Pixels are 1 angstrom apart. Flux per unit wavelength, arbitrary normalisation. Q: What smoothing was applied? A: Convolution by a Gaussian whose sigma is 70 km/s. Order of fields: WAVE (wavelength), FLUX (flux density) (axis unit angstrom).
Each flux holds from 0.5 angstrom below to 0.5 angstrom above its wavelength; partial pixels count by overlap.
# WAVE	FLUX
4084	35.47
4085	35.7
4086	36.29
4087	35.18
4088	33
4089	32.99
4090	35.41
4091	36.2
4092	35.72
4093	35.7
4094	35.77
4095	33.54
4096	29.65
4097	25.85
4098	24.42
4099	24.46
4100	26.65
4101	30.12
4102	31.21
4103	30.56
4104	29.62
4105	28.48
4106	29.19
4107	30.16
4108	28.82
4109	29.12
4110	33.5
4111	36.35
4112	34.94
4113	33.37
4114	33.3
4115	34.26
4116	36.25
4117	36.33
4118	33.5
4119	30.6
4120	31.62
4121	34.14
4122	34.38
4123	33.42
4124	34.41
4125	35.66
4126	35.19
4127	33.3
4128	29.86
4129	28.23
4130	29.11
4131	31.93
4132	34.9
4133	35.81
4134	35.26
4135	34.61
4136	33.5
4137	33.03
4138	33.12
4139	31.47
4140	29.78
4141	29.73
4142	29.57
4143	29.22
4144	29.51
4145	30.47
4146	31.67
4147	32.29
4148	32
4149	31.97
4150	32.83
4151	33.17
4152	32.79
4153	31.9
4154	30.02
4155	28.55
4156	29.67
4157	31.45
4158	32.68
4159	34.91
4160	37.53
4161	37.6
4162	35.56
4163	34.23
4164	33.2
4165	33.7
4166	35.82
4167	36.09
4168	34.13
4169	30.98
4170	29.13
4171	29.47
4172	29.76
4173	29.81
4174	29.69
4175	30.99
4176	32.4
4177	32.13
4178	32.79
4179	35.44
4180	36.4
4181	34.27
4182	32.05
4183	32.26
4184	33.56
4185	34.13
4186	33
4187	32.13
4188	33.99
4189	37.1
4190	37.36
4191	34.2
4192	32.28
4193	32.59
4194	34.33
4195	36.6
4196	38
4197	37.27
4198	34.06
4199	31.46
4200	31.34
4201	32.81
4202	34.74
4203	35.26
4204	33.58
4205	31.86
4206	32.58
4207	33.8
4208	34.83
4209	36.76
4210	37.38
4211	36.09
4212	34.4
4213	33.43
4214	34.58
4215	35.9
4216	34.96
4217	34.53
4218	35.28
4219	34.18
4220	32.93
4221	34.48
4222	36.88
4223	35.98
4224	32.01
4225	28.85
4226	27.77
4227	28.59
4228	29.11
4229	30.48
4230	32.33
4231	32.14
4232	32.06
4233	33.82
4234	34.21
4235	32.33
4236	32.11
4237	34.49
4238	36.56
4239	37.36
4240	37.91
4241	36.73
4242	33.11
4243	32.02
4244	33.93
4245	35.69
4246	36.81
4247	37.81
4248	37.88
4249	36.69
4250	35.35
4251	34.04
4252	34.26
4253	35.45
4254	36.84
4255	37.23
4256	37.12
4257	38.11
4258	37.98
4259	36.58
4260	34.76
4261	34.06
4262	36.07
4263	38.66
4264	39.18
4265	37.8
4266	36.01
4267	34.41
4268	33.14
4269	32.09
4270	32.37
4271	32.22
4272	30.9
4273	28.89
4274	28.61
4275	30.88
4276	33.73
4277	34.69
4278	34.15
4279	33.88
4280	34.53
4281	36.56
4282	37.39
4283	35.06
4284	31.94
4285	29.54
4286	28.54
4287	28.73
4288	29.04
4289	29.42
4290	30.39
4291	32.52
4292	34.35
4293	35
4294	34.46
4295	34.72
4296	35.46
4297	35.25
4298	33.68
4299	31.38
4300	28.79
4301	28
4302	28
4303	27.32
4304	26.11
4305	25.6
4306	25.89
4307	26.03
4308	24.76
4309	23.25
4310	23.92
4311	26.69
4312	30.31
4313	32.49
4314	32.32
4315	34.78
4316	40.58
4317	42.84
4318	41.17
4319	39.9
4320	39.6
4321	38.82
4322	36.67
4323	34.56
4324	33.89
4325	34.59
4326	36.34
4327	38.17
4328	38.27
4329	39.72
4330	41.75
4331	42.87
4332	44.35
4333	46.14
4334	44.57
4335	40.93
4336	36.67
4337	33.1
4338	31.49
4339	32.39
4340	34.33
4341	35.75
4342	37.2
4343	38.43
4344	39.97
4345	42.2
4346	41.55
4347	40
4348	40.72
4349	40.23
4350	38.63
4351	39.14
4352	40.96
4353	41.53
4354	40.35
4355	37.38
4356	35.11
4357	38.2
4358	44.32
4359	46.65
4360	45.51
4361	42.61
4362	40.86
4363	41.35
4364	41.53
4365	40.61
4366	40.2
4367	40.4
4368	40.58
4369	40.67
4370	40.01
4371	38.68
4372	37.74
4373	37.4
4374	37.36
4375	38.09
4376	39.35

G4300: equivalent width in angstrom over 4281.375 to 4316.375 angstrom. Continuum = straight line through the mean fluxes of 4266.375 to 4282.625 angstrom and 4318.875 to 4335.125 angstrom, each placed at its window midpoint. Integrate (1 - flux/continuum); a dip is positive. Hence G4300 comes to 5.19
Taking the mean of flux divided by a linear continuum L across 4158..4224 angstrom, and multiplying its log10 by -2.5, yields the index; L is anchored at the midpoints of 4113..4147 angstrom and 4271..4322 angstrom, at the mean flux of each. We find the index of -0.05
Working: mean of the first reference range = 32.6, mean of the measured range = 34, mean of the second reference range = 32.1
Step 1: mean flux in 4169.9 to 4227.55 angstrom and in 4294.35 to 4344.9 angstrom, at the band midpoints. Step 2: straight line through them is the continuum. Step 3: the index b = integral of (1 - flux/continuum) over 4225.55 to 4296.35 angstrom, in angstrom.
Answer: 0.39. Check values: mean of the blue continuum 33.6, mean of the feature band 33.9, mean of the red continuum 34.7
